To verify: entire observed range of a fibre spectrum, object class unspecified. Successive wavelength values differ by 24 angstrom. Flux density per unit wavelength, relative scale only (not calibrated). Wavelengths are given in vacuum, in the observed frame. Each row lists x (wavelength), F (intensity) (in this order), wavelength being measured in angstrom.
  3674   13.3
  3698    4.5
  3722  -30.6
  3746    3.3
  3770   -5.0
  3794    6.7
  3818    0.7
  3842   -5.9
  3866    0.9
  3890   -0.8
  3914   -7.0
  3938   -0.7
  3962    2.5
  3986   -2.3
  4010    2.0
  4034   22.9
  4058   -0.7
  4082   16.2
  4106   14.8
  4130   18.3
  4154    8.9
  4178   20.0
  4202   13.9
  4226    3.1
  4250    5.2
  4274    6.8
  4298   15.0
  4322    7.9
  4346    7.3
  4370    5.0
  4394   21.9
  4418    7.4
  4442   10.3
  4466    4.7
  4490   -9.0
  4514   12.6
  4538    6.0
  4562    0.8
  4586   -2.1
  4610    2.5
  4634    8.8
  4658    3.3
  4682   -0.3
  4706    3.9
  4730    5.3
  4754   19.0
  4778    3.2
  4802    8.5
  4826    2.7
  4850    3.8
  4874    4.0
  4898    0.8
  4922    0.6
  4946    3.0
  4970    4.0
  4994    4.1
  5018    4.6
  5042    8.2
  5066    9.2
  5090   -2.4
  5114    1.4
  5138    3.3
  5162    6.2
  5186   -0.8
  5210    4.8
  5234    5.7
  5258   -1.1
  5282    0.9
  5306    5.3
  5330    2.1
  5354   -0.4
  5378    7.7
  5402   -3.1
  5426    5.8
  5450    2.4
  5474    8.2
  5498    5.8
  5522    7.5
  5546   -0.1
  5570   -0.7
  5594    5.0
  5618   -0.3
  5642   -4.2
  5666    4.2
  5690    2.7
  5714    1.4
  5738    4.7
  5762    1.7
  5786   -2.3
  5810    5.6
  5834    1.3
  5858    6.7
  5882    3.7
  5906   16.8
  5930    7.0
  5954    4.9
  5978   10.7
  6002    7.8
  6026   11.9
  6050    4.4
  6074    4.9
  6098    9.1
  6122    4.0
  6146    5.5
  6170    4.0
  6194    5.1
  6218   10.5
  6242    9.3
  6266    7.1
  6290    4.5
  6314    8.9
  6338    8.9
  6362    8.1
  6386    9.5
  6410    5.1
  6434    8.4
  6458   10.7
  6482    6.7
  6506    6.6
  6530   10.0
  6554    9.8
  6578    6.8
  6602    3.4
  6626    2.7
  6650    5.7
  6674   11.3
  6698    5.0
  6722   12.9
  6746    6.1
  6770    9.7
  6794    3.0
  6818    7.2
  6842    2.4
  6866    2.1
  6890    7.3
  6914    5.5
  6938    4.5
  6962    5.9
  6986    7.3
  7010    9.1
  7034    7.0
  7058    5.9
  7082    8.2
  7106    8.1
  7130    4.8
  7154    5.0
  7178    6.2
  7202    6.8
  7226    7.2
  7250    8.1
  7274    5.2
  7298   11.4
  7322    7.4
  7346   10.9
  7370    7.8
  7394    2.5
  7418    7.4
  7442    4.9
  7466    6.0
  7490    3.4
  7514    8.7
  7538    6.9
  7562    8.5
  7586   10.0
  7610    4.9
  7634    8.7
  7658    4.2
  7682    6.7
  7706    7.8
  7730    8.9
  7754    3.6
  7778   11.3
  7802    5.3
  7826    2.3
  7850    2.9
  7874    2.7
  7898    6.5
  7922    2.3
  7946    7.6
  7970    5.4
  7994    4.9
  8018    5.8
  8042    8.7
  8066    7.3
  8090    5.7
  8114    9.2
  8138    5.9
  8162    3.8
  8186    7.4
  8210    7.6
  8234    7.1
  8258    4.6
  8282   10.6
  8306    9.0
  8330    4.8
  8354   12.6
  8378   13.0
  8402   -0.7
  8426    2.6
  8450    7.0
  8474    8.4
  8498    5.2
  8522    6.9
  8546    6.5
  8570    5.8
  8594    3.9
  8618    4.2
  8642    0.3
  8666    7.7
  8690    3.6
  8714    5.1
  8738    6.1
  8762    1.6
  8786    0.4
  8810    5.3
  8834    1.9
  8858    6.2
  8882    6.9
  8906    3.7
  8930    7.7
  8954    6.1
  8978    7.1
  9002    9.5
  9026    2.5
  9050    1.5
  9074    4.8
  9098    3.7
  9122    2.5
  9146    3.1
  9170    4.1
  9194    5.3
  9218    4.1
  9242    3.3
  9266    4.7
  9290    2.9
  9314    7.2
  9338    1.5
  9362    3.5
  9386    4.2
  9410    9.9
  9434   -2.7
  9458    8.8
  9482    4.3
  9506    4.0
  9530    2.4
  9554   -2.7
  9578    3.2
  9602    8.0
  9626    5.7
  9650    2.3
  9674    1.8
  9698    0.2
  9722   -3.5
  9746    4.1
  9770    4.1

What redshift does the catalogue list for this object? 0.67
